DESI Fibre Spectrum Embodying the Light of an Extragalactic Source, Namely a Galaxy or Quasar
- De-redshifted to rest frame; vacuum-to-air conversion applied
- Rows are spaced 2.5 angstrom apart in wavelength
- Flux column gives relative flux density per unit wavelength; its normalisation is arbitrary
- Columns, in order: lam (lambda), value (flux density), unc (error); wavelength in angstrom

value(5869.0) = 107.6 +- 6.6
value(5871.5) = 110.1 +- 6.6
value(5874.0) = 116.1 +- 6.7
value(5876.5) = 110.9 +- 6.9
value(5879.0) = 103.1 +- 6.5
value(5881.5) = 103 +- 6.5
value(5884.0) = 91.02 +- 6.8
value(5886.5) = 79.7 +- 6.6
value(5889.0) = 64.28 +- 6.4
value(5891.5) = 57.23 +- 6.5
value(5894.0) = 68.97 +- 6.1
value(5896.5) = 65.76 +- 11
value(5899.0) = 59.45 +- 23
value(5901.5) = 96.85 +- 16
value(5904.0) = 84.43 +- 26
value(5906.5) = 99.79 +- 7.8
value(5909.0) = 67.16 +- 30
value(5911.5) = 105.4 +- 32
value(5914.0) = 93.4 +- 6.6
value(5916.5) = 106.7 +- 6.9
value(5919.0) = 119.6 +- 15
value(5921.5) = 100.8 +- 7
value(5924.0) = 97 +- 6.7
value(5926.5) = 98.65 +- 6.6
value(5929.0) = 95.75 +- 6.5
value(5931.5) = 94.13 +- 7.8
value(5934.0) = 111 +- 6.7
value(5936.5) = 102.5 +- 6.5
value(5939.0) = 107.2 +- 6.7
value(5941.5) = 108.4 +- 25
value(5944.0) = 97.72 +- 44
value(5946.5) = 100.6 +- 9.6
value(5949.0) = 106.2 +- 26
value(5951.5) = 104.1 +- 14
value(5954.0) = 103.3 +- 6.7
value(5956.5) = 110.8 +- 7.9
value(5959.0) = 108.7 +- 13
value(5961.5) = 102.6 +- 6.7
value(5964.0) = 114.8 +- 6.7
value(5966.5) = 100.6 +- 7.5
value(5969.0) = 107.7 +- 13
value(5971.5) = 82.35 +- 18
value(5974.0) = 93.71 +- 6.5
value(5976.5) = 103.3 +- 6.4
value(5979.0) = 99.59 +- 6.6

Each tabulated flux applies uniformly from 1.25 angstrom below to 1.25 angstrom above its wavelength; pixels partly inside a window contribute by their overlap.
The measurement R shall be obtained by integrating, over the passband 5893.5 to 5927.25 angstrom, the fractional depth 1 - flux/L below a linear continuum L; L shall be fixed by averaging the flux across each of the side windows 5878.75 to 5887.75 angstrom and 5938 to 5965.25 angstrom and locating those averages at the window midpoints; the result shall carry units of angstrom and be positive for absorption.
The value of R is 2.7 angstrom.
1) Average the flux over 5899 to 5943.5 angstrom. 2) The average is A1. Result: 98.2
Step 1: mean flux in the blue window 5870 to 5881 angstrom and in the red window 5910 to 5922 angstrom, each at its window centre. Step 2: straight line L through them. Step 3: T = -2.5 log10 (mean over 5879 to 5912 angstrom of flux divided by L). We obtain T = 0.310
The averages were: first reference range 110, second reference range 105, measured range 80.5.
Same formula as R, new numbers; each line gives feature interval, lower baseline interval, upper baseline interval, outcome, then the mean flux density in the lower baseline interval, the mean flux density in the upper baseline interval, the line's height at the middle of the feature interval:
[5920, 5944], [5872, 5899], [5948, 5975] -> -1.3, 85.4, 103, 96.3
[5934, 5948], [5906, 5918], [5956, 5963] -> -0.2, 94.7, 107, 102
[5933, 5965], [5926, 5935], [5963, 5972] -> -1.5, 99.7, 103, 101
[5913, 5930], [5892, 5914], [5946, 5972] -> -2.6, 80.9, 105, 88.7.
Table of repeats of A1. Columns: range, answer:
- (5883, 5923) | 85.1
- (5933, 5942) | 107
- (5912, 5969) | 104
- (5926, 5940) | 102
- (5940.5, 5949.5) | 103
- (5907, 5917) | 92.6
